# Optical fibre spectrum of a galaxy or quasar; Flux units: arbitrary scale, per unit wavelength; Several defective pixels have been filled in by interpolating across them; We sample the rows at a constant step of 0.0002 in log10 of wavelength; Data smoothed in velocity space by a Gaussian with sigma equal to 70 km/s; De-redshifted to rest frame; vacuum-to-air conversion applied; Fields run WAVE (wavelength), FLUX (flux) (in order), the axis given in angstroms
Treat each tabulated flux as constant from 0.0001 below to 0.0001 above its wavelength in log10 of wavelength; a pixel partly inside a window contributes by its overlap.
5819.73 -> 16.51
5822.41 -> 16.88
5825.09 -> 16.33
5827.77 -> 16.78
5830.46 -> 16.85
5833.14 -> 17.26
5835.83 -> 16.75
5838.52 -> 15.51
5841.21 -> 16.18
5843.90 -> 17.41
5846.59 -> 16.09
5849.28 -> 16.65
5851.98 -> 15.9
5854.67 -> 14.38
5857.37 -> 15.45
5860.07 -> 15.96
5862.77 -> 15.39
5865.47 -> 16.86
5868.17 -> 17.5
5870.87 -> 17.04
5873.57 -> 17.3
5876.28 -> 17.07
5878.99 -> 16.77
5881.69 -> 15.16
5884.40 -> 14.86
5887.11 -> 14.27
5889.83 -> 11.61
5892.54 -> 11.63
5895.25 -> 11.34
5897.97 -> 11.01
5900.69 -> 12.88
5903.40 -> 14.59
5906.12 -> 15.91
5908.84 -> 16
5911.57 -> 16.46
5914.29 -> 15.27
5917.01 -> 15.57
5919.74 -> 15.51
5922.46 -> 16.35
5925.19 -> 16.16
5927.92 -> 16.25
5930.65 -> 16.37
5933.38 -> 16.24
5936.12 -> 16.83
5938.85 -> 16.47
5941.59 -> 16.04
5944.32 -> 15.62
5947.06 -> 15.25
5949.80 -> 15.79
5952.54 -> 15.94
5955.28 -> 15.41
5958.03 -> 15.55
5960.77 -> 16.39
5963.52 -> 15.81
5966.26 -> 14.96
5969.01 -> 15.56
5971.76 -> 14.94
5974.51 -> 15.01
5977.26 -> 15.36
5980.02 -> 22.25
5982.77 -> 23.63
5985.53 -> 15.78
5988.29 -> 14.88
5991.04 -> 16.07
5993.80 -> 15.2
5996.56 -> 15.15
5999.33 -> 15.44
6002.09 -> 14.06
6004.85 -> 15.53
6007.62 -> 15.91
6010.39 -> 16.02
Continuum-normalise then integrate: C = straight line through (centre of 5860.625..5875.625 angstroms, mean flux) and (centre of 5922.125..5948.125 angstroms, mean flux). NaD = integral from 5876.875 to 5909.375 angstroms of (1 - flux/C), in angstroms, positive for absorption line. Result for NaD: 5.3 angstroms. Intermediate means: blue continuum 16.8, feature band 13.9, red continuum 16.2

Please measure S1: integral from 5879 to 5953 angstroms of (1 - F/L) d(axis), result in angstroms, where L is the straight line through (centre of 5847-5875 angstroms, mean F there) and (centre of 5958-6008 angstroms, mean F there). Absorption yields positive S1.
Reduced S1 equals 5.4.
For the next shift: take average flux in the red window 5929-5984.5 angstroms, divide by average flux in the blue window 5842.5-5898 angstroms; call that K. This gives 1.07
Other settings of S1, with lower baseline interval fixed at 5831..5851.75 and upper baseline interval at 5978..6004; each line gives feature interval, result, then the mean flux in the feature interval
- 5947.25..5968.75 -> 1.45 angstroms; 15.7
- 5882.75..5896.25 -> 3.09 angstroms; 12.8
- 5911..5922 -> 0.66 angstroms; 15.7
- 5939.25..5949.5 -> 0.63 angstroms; 15.7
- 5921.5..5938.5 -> 0.36 angstroms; 16.4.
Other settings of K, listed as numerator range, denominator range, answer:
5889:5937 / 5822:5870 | 0.91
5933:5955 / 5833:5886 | 0.98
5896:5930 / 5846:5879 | 0.93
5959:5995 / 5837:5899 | 1.09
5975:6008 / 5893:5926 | 1.13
